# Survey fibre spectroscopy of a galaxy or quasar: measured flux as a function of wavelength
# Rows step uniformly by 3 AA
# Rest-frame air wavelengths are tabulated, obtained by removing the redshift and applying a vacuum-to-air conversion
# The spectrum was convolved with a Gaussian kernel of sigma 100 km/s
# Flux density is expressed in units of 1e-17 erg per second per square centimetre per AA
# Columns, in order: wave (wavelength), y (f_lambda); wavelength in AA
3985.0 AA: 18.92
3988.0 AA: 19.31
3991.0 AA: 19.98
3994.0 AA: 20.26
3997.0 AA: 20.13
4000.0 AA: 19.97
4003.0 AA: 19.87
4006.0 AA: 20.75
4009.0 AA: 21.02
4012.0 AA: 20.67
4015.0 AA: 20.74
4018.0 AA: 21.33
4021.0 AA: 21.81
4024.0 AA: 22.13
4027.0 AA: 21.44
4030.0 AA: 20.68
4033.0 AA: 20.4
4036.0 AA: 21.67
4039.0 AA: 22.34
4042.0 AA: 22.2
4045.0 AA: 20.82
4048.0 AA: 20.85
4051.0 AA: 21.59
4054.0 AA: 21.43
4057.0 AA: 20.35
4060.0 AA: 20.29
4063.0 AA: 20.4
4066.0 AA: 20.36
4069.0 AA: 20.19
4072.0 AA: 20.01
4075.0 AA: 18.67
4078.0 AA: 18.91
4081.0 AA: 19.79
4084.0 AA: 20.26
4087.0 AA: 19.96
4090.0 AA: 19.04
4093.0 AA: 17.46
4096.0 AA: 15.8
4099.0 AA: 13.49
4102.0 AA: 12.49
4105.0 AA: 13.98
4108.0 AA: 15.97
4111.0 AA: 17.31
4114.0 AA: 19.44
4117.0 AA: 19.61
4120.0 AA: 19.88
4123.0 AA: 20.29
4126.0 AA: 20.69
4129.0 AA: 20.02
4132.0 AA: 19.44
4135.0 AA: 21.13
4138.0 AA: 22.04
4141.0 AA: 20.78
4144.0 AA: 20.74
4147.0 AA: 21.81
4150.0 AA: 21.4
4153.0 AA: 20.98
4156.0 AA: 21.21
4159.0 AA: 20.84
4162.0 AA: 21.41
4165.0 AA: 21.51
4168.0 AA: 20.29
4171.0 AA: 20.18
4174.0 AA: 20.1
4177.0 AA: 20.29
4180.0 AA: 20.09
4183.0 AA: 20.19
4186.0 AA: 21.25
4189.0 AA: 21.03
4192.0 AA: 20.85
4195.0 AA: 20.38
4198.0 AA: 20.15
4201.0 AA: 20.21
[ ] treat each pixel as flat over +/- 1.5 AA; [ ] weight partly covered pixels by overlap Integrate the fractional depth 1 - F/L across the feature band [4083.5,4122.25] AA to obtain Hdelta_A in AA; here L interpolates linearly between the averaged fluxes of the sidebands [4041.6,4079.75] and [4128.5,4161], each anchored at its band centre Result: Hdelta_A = 6.4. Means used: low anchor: 20.4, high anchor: 21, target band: 17.3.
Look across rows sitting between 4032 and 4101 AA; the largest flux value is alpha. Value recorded 22.34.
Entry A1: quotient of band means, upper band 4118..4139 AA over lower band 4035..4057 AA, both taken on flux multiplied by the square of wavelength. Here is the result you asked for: 1.0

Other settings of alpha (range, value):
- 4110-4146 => 22.04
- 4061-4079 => 20.4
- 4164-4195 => 21.51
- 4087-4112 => 19.96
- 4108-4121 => 19.88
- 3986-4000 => 20.26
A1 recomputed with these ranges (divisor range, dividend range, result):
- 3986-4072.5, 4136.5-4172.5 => 1.08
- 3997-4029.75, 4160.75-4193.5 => 1.07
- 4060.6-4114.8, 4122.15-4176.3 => 1.19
